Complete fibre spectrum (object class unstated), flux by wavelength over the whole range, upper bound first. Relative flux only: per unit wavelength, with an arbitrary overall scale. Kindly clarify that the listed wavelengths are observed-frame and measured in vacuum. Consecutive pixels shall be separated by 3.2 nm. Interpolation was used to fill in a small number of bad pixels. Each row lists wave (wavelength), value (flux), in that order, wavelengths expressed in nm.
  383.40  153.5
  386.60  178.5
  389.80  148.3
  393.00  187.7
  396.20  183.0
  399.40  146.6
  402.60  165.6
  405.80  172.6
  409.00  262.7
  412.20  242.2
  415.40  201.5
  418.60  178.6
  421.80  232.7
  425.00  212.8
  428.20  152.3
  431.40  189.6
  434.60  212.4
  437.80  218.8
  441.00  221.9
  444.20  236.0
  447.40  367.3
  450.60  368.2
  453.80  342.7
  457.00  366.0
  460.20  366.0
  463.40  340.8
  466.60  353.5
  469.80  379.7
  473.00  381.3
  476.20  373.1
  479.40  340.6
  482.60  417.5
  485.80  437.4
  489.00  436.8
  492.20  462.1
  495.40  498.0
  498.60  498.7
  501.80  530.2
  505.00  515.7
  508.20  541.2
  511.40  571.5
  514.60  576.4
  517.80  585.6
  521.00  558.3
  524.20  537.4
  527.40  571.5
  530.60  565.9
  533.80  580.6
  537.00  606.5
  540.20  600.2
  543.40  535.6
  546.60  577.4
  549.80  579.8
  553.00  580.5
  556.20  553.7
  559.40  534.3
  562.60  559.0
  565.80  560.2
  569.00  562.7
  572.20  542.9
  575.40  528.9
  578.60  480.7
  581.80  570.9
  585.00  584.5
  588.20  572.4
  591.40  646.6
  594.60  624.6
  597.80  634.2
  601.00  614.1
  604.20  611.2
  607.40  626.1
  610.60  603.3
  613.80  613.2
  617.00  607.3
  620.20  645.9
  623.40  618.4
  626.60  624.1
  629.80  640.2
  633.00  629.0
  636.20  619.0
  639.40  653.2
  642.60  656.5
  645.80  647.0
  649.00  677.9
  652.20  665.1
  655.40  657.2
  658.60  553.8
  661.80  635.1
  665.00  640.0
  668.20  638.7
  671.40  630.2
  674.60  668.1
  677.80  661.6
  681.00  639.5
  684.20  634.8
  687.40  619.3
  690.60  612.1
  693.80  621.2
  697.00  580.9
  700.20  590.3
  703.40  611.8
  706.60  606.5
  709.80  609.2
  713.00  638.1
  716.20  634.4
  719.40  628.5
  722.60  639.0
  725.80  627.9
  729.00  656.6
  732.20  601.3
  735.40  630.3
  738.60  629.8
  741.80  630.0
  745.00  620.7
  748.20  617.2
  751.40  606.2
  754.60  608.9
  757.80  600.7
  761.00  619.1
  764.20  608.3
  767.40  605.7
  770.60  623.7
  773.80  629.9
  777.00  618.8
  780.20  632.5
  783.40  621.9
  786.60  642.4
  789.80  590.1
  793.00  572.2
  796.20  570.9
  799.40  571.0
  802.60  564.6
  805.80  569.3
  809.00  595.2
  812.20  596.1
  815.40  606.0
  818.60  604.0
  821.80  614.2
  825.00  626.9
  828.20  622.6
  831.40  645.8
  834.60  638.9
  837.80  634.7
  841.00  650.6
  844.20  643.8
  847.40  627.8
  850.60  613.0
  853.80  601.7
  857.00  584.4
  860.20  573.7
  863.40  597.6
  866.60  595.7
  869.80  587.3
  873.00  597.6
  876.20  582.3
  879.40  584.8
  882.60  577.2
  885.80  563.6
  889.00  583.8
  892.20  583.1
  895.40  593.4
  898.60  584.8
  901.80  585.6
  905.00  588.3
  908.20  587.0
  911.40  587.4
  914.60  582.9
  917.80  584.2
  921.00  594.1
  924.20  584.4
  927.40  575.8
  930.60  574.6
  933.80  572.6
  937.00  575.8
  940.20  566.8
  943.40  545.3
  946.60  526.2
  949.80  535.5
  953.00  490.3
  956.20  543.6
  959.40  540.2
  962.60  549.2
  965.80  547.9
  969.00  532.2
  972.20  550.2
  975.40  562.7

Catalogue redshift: 0.12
